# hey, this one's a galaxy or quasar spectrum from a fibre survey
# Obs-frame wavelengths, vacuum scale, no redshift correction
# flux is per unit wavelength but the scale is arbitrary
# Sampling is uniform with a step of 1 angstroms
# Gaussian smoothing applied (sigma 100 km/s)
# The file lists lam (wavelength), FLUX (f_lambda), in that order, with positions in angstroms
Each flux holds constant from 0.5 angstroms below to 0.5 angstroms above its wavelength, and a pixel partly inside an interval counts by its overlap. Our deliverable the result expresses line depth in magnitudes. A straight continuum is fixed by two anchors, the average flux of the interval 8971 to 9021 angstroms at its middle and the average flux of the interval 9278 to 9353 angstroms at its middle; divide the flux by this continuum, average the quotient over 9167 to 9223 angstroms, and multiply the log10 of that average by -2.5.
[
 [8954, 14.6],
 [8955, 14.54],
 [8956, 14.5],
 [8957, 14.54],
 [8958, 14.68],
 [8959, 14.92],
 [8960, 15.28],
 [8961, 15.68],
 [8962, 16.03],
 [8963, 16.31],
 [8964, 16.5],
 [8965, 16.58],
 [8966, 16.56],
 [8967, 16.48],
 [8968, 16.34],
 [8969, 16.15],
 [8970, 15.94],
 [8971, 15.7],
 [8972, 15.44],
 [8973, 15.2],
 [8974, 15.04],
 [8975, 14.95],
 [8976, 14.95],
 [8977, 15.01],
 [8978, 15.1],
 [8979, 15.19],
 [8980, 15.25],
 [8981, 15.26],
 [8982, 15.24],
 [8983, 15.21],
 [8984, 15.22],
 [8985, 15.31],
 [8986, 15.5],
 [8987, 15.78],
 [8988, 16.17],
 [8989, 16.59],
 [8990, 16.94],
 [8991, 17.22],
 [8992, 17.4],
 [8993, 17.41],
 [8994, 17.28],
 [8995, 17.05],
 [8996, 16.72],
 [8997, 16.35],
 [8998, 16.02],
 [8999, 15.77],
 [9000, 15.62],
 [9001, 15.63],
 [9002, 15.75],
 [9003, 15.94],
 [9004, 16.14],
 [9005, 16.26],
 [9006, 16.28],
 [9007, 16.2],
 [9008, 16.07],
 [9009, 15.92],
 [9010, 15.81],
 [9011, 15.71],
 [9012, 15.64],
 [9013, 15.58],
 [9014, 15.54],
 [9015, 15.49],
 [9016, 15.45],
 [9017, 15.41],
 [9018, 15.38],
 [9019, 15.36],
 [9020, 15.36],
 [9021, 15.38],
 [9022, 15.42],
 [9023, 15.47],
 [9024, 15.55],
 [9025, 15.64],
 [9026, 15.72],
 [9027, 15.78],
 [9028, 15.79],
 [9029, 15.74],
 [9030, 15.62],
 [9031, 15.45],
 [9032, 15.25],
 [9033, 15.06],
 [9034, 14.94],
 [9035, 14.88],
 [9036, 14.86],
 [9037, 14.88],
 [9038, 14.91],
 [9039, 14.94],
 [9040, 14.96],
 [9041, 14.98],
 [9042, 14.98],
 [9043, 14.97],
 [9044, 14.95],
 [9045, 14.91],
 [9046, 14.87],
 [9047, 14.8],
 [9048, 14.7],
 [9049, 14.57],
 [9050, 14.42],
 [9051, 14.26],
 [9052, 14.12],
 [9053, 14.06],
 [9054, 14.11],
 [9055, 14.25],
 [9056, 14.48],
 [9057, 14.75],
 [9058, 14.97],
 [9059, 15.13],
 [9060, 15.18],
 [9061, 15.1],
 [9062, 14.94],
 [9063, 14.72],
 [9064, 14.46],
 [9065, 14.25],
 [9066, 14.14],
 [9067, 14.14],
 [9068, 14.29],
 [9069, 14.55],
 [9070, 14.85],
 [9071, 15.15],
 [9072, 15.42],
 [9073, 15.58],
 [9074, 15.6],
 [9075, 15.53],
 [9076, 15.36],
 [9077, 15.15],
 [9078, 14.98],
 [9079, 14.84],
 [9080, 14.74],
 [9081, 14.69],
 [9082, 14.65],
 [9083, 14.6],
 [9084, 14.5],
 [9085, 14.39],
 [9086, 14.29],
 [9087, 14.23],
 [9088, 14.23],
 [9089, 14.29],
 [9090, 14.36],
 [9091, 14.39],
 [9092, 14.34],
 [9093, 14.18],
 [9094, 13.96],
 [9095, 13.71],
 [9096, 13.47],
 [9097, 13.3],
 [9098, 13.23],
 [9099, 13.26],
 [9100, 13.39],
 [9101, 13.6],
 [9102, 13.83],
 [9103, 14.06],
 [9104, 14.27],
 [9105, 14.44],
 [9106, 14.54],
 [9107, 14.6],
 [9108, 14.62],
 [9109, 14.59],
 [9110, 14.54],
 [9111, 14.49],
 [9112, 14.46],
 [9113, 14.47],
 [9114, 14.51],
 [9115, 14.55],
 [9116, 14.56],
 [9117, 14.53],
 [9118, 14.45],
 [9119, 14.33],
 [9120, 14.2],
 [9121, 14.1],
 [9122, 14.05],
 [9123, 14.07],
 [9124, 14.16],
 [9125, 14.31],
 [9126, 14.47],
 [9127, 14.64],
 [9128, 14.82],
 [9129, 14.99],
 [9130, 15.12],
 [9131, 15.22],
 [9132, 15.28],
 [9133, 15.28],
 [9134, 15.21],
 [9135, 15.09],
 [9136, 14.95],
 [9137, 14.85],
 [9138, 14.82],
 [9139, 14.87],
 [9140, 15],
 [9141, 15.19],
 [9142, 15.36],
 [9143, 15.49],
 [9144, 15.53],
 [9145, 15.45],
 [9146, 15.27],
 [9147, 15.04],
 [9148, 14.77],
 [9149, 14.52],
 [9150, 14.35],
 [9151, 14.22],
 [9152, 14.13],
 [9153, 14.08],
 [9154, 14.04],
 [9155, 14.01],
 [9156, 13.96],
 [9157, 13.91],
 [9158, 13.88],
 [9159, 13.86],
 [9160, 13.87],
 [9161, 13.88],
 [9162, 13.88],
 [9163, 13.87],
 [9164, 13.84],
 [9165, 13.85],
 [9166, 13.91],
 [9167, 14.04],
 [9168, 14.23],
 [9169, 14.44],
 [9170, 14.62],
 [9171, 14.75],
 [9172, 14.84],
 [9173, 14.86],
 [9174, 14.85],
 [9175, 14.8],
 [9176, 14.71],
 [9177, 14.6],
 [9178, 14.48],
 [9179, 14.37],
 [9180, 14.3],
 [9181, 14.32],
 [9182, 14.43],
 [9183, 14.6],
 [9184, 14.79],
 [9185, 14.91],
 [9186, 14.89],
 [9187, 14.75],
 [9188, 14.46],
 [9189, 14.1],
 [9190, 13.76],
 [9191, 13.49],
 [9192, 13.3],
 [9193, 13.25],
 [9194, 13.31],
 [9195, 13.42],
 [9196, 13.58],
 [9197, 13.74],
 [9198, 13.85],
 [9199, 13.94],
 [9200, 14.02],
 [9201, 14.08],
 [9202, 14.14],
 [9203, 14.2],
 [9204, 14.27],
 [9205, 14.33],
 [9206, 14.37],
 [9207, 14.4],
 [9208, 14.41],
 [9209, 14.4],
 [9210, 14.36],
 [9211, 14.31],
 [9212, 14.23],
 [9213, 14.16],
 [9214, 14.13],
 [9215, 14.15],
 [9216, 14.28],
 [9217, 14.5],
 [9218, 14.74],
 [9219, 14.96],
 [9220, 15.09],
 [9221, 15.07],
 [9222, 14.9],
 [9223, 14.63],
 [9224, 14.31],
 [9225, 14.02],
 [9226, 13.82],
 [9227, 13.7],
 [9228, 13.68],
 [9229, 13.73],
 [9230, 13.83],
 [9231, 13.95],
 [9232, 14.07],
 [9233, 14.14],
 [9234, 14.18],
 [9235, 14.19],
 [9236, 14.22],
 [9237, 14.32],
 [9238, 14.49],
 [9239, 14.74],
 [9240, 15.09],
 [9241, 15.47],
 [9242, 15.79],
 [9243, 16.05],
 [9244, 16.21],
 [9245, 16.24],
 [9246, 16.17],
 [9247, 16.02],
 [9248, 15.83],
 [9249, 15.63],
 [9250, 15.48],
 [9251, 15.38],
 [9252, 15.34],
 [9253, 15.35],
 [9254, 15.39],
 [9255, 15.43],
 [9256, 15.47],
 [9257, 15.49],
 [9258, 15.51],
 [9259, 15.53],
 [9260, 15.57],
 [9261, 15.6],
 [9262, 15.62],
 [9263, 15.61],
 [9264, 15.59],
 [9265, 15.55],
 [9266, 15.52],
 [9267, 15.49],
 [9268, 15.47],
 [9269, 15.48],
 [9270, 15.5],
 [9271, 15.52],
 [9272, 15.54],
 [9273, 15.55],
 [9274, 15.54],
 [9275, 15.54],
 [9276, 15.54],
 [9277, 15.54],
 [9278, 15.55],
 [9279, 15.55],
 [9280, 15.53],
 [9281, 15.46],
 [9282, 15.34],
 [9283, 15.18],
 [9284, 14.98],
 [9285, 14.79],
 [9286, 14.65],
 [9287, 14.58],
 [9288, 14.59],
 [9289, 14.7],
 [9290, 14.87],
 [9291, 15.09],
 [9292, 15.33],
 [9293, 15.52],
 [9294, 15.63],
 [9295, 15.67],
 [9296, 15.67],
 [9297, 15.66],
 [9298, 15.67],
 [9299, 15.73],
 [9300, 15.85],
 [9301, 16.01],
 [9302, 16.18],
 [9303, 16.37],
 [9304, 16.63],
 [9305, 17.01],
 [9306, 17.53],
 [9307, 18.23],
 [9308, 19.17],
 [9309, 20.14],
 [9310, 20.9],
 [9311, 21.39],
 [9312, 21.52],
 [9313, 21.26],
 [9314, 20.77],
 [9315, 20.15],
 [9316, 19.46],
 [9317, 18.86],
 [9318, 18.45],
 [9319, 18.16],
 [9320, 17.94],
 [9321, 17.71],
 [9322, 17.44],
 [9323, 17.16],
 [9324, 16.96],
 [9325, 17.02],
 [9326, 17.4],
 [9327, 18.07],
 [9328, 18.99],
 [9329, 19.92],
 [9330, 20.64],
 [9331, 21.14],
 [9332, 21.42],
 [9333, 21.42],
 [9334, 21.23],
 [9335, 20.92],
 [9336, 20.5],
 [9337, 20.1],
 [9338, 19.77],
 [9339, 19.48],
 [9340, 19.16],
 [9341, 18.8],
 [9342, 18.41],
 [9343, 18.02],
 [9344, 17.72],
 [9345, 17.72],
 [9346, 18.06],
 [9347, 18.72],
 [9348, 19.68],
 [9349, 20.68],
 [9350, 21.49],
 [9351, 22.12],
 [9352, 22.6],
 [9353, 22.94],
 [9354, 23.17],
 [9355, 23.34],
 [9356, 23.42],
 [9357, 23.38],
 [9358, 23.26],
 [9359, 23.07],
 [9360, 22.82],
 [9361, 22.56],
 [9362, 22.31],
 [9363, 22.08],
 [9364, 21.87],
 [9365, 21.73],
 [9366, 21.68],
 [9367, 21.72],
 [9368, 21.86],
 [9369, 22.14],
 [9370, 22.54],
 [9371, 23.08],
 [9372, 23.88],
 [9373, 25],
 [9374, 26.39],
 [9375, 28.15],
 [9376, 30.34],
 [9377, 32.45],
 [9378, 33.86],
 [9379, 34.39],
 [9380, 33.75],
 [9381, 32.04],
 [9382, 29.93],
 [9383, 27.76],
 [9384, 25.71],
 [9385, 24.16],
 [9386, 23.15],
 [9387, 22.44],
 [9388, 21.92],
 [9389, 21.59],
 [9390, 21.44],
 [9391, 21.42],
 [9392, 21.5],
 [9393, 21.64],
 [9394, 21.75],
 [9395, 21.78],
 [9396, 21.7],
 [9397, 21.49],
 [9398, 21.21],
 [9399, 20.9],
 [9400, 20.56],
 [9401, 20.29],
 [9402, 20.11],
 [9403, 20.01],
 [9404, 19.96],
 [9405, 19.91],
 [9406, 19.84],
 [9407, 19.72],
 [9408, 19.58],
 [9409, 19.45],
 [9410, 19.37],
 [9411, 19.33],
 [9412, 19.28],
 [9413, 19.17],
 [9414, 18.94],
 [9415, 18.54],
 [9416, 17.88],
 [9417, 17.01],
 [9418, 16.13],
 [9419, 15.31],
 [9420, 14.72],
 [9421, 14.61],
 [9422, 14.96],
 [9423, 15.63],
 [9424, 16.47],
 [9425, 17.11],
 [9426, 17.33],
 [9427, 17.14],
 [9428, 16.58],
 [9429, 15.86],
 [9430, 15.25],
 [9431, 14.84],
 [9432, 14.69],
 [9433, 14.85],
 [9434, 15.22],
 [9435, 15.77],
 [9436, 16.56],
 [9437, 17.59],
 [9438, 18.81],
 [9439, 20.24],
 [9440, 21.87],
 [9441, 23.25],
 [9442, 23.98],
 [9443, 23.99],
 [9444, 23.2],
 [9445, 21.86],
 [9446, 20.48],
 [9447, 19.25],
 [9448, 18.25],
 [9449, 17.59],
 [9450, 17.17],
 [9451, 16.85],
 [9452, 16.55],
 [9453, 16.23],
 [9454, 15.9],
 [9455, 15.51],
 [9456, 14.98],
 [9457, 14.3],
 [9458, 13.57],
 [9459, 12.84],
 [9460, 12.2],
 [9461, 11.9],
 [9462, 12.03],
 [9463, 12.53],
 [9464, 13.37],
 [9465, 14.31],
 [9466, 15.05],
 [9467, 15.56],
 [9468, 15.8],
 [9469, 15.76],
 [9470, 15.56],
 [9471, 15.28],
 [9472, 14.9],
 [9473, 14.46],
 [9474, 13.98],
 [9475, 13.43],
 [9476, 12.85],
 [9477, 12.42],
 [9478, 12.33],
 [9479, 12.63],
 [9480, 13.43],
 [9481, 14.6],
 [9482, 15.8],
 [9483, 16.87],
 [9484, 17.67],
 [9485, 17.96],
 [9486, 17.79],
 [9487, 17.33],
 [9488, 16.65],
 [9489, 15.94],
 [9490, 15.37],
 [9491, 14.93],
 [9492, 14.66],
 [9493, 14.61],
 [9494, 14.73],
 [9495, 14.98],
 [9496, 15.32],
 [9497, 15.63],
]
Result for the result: 0.20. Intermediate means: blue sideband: 15.8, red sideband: 18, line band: 14.3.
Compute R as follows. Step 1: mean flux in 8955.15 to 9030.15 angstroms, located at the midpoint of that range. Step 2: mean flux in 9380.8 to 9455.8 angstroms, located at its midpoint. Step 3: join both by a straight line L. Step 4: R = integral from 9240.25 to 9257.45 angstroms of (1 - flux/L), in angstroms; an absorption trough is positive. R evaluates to 2.2 angstroms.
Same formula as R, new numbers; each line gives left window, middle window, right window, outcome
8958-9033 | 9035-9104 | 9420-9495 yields 5.7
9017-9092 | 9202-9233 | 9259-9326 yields 3.4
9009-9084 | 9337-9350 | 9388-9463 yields -1.1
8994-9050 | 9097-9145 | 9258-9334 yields 4.4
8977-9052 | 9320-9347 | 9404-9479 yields -4.3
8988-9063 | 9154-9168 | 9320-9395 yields 3.3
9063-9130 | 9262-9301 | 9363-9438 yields 6.4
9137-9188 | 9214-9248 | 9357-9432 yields 3.9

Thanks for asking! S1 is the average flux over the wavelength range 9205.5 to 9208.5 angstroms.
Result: 14.4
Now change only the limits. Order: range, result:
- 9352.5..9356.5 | 23.2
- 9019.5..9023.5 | 15.4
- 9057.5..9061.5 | 15.1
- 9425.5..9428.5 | 17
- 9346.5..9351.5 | 20.5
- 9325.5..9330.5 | 19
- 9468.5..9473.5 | 15.2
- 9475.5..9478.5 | 12.5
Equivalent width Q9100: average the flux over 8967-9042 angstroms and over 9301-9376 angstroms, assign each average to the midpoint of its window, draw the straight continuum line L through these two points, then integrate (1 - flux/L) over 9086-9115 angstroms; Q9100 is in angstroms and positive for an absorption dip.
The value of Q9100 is 5.0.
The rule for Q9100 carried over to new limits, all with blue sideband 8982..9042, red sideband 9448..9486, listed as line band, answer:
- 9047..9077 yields 1.74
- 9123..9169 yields 2.70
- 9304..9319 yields -4.33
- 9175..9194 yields 1.35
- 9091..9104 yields 1.52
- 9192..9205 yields 1.30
